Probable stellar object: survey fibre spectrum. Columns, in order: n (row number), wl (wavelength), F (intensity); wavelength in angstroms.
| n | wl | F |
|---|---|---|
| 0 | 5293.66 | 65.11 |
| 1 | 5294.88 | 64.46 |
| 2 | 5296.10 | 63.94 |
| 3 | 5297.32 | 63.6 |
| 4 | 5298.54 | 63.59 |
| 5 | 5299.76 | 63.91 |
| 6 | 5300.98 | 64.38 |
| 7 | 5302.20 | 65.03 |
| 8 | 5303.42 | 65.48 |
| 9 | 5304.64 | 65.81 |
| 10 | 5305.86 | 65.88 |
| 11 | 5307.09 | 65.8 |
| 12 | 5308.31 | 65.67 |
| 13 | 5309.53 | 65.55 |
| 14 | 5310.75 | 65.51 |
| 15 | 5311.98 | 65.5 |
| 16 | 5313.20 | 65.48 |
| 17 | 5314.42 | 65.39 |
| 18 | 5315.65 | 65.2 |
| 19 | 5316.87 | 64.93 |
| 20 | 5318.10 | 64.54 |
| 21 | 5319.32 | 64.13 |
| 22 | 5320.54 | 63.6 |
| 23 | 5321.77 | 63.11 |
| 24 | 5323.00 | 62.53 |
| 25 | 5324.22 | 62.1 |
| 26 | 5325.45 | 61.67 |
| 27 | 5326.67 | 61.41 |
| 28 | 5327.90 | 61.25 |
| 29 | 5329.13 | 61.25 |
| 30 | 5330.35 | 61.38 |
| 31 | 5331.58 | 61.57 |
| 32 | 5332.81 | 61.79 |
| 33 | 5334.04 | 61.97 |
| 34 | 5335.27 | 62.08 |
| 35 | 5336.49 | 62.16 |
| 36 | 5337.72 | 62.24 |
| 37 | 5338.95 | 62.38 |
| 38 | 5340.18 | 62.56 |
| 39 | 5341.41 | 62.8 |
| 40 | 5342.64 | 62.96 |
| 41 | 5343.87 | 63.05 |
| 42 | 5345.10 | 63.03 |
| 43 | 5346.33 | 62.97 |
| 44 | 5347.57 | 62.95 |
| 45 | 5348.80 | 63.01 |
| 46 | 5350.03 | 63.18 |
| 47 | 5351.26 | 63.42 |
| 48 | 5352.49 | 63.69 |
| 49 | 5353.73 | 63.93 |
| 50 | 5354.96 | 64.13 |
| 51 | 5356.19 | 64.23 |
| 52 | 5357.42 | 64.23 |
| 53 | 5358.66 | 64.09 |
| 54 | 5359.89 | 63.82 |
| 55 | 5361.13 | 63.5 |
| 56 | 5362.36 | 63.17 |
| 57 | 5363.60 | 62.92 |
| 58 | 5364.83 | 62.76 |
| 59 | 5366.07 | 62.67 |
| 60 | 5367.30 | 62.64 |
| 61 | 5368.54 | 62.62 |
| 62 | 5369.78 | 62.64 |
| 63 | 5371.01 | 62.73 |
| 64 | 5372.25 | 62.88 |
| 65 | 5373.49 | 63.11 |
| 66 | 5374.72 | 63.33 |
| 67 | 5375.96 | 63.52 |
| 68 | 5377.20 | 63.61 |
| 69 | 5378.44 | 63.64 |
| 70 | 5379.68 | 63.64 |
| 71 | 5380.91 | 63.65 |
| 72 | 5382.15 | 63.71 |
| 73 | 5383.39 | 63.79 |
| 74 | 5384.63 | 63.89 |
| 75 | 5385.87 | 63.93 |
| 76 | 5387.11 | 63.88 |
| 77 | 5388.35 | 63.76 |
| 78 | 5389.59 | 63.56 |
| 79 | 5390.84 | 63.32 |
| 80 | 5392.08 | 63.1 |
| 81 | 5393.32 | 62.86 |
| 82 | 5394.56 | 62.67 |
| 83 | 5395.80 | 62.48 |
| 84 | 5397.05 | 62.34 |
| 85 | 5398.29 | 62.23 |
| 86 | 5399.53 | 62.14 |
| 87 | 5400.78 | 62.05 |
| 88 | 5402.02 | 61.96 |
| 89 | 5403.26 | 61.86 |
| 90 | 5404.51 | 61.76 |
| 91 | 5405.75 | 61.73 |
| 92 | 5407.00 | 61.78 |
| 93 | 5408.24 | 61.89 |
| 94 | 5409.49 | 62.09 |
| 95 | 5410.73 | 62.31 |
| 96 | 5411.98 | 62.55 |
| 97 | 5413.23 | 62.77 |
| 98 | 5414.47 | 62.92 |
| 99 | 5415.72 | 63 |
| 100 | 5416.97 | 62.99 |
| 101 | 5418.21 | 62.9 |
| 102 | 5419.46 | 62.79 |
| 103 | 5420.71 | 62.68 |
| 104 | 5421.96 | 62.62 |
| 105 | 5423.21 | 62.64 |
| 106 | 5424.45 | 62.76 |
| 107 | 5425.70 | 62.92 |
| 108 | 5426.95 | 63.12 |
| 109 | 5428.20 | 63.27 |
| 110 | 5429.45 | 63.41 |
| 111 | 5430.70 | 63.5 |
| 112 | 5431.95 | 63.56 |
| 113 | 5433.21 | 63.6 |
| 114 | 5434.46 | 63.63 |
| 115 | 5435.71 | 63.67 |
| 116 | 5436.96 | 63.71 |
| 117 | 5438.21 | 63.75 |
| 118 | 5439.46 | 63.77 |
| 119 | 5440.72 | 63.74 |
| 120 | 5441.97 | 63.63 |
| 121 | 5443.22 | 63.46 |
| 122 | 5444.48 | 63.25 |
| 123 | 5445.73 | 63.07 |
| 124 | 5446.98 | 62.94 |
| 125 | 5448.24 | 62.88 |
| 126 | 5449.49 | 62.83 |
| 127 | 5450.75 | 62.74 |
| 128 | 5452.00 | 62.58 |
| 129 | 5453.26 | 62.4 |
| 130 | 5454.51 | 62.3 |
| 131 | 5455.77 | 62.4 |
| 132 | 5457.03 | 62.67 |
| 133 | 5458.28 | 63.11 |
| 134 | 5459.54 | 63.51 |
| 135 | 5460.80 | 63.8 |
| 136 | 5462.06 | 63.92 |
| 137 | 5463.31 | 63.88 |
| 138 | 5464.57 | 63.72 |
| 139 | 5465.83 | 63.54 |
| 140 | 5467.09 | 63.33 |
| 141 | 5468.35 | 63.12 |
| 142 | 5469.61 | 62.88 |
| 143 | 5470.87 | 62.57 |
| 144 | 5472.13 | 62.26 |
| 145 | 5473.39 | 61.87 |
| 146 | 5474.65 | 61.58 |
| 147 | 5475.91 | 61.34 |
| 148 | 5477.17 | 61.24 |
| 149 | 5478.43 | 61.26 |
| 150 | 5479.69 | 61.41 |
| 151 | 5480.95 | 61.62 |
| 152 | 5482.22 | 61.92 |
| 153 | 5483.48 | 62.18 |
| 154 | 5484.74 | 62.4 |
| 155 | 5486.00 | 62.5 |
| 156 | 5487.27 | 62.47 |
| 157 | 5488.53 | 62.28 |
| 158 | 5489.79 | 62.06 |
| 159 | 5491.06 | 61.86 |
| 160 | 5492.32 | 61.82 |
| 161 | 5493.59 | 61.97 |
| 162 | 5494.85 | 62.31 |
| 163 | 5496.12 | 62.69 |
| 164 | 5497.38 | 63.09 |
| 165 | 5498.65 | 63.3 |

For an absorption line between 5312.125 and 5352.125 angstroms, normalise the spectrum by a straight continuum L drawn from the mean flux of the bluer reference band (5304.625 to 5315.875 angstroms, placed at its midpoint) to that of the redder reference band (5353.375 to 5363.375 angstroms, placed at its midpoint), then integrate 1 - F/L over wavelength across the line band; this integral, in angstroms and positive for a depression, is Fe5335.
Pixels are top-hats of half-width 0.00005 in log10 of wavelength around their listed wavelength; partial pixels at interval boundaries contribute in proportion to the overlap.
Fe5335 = 1.2 angstroms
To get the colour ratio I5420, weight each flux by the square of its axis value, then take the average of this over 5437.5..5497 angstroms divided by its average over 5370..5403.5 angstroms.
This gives 1.02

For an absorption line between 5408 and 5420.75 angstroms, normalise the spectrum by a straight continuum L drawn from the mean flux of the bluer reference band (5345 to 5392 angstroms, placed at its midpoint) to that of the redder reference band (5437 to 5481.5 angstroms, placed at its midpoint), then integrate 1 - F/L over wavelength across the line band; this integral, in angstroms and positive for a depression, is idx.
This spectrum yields 0.1 angstroms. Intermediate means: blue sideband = 63.4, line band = 62.6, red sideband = 62.8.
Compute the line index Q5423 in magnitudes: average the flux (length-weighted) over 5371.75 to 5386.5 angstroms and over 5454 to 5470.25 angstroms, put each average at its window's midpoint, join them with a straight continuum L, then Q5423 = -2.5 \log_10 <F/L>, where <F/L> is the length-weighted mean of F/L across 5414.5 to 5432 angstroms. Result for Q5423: 0.01 mag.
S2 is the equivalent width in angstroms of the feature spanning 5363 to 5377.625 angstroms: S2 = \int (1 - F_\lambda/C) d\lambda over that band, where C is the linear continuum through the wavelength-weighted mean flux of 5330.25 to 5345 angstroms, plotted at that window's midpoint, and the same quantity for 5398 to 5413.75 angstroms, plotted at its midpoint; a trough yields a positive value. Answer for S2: -0.2 angstroms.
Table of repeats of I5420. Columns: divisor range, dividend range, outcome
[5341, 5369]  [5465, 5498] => 1.03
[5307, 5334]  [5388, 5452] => 1.03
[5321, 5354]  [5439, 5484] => 1.05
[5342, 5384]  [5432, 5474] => 1.03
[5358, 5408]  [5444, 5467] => 1.03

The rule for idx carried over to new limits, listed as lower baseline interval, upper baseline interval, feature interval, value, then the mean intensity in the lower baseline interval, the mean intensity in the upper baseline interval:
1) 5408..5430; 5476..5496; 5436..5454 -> -0.2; 62.8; 62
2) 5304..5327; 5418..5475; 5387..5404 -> 0.3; 64.5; 63.1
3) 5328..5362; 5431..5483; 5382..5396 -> -0.1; 62.9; 62.9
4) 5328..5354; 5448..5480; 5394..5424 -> 0.1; 62.5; 62.7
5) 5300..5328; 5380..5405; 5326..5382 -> 0.7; 64.4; 63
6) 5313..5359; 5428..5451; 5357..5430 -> 0.3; 63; 63.4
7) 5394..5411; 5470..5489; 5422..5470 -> -0.9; 62.1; 61.9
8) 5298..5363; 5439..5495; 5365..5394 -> 0.0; 63.6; 62.6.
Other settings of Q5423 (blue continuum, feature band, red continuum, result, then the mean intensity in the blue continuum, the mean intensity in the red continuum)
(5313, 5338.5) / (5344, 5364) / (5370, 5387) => -0.01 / 62.8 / 63.5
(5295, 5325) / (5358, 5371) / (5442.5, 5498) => 0.01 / 64.6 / 62.6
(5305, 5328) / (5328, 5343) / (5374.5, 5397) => 0.03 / 64.2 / 63.4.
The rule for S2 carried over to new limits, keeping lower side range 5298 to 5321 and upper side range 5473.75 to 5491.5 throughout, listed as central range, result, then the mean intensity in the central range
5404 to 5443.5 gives 0.0 angstroms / 63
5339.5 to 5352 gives 0.3 angstroms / 63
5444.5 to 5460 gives -0.1 angstroms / 62.8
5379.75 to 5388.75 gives 0.0 angstroms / 63.8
